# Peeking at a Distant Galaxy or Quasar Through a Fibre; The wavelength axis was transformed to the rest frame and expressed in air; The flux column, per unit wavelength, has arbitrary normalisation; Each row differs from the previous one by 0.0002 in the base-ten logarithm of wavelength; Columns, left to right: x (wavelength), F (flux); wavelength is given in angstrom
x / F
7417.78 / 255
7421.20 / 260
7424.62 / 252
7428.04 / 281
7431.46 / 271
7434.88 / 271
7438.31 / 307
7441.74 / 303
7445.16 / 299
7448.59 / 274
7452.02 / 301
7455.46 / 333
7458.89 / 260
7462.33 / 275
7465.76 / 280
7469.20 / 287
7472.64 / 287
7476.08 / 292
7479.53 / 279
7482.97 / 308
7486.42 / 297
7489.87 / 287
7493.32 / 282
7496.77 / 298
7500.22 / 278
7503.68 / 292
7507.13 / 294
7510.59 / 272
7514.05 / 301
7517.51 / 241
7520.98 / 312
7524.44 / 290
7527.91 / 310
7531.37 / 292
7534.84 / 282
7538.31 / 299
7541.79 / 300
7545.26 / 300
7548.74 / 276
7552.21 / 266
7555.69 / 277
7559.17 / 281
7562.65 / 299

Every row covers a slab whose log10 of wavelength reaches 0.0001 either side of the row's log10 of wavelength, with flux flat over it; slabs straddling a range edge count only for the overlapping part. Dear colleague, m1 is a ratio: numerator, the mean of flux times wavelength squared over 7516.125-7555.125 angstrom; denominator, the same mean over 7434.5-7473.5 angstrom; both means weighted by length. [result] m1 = 1.0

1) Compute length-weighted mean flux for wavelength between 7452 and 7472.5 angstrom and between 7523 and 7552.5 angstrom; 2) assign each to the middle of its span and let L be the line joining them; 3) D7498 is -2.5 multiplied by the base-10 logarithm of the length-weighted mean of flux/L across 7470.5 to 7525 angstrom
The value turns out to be 0.007 mag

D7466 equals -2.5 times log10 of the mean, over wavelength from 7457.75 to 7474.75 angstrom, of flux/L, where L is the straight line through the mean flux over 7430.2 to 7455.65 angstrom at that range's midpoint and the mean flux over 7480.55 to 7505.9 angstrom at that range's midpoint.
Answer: 0.051 mag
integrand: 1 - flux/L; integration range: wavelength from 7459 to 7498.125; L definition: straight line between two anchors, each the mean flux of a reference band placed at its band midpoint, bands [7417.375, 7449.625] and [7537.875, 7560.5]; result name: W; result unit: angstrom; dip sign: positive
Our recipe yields -0.9 angstrom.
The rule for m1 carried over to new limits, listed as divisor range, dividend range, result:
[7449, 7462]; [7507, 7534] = 1.00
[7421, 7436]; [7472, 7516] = 1.10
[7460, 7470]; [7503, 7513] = 1.04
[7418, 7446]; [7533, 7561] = 1.06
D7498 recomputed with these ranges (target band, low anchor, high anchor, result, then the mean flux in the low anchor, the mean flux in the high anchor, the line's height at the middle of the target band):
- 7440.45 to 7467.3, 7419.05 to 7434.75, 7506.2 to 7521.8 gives -0.076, 266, 282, 271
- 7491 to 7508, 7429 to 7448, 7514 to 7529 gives 0.001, 289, 289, 289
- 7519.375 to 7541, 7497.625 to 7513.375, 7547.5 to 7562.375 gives -0.059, 286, 277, 282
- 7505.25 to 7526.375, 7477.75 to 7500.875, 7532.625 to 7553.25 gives 0.015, 290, 288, 289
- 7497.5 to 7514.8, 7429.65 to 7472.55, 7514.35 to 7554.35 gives 0.004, 288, 288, 288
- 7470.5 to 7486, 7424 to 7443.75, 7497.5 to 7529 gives -0.024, 283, 288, 285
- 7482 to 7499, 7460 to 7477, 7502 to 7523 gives -0.034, 283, 285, 284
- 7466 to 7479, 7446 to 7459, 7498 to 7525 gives 0.022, 296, 285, 293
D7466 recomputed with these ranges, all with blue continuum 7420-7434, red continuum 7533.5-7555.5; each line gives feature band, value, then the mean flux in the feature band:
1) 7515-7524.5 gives 0.01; 281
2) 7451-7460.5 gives -0.10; 298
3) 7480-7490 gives -0.08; 297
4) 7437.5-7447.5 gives -0.12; 301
